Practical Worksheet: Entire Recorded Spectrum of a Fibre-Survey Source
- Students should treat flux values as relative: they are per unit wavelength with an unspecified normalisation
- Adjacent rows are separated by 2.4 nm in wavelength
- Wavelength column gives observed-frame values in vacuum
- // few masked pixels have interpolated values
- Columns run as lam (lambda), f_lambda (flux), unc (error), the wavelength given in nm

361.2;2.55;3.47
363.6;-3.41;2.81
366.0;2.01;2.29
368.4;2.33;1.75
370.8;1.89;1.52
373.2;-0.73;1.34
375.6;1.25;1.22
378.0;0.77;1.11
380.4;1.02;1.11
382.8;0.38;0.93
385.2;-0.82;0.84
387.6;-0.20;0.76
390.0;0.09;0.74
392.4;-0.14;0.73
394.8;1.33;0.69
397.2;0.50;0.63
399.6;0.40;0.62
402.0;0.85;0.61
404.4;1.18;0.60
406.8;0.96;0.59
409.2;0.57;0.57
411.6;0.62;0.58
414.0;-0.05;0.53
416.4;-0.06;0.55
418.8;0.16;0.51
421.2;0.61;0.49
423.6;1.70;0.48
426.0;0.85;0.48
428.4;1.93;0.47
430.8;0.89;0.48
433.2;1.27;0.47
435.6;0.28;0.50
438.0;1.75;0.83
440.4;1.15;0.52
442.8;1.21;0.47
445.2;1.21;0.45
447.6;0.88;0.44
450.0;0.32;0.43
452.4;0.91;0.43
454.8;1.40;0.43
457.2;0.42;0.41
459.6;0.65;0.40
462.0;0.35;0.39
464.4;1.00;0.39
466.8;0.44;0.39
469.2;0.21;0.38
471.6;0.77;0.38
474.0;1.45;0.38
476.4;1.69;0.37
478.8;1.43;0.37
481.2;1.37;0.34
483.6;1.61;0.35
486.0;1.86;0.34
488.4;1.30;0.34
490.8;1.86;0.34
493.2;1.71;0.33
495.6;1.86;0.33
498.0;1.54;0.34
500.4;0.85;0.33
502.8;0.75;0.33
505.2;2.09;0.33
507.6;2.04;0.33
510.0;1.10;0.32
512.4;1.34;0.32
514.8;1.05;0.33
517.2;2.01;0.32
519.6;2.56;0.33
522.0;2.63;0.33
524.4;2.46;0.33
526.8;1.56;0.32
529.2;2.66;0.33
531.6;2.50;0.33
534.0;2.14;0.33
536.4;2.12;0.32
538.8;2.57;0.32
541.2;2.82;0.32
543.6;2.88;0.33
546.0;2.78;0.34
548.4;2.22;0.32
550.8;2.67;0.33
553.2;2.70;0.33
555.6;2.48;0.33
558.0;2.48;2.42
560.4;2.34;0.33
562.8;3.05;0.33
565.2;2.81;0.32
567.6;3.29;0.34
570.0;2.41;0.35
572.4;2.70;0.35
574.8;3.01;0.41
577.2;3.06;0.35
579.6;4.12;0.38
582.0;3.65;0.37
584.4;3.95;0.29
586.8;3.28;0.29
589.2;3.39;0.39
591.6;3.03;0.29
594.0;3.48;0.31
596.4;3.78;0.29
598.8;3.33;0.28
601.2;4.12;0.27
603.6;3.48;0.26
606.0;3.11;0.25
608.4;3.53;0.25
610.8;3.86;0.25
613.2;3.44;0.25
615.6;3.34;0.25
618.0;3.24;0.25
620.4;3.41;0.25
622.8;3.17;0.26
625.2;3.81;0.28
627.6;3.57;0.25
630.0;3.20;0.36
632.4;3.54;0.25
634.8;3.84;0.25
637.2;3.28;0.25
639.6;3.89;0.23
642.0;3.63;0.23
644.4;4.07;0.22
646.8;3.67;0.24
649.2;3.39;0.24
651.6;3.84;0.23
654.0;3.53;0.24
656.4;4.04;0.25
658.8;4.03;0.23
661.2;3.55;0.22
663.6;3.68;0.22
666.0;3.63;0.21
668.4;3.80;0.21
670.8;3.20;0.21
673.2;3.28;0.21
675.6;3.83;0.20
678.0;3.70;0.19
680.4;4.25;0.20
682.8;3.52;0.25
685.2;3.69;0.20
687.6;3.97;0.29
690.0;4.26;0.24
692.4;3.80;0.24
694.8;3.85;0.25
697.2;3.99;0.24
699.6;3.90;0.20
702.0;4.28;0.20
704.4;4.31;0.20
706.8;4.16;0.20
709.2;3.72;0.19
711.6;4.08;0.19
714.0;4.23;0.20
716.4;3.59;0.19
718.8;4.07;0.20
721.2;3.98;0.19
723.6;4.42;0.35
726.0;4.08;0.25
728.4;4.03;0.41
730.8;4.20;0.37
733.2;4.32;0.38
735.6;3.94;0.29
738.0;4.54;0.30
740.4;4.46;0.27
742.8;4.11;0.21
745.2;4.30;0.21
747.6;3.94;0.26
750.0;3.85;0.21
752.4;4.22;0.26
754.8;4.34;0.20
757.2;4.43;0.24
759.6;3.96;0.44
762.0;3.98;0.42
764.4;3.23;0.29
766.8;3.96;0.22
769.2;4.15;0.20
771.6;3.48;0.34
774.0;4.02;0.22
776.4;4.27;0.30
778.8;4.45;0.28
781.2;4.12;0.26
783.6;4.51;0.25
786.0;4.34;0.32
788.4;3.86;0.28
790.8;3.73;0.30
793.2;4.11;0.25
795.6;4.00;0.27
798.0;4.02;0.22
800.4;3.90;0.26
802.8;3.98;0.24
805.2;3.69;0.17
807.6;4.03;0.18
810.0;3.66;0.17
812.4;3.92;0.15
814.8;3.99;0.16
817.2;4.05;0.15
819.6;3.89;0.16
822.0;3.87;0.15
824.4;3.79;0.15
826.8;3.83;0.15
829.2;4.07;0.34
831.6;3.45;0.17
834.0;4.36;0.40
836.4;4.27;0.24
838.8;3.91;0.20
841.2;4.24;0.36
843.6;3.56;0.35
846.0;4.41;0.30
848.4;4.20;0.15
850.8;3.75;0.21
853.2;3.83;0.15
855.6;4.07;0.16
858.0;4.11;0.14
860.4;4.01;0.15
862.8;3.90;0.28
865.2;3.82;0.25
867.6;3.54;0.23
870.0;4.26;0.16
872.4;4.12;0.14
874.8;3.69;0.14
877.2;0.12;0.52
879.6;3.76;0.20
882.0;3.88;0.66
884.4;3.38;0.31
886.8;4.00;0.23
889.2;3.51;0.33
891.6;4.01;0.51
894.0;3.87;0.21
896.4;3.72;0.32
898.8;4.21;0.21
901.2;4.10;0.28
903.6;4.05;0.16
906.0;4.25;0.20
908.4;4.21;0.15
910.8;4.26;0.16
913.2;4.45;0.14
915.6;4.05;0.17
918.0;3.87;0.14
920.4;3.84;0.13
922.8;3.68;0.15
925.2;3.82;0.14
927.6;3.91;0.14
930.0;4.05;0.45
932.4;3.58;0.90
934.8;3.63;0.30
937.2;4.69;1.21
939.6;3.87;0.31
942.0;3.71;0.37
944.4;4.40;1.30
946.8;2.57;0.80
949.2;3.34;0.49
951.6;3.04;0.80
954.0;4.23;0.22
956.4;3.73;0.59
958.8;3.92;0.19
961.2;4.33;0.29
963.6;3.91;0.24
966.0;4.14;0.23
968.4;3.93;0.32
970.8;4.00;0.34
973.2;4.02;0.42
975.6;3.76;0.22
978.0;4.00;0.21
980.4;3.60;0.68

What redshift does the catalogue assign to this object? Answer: 0.30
